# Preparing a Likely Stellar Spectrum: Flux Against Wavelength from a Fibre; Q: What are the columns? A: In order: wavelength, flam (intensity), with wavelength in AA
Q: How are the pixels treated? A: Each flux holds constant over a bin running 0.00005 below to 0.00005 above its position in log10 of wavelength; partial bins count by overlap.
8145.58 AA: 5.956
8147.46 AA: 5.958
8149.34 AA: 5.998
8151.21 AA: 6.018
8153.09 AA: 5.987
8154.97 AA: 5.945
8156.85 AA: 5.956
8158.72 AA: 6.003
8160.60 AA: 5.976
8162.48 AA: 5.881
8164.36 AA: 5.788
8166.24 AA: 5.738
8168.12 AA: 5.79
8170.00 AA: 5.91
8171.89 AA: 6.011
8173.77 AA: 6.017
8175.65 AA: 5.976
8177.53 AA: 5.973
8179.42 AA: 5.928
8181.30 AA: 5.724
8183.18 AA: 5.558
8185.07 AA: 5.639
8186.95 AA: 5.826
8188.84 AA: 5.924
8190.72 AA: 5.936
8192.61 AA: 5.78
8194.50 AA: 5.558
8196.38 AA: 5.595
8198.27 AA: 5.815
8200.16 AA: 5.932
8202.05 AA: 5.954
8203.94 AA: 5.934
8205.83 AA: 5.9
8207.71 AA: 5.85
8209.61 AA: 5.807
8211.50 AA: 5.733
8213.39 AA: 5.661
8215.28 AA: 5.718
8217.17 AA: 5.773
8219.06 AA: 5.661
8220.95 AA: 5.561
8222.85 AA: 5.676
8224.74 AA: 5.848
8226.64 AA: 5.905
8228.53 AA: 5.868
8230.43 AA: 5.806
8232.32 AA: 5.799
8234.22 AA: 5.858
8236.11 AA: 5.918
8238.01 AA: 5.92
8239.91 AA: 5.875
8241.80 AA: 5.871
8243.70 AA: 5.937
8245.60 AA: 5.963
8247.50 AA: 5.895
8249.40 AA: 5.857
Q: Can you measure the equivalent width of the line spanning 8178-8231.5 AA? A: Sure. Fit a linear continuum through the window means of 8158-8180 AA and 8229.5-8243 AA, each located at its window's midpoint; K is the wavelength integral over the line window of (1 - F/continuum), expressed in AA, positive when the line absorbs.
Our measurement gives 1.0 AA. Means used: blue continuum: 5.91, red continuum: 5.87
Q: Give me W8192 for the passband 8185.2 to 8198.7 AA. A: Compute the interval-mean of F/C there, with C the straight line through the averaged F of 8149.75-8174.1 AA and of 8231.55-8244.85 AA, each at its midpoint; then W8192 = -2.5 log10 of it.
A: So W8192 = 0.03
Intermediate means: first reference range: 5.92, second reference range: 5.88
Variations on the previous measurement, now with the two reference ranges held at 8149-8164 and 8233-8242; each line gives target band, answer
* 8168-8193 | 0.015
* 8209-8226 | 0.036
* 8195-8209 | 0.015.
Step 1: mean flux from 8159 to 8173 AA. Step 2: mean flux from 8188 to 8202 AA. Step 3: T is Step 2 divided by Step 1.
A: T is 1.0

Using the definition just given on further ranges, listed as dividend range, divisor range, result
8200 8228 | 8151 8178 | 0.98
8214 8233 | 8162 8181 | 0.98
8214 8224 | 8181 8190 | 0.99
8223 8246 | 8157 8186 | 1.00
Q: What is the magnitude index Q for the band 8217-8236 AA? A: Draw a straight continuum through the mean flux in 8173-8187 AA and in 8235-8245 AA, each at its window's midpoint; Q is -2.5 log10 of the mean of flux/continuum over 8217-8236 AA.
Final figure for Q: 0.020 mag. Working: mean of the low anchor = 5.83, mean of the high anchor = 5.91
